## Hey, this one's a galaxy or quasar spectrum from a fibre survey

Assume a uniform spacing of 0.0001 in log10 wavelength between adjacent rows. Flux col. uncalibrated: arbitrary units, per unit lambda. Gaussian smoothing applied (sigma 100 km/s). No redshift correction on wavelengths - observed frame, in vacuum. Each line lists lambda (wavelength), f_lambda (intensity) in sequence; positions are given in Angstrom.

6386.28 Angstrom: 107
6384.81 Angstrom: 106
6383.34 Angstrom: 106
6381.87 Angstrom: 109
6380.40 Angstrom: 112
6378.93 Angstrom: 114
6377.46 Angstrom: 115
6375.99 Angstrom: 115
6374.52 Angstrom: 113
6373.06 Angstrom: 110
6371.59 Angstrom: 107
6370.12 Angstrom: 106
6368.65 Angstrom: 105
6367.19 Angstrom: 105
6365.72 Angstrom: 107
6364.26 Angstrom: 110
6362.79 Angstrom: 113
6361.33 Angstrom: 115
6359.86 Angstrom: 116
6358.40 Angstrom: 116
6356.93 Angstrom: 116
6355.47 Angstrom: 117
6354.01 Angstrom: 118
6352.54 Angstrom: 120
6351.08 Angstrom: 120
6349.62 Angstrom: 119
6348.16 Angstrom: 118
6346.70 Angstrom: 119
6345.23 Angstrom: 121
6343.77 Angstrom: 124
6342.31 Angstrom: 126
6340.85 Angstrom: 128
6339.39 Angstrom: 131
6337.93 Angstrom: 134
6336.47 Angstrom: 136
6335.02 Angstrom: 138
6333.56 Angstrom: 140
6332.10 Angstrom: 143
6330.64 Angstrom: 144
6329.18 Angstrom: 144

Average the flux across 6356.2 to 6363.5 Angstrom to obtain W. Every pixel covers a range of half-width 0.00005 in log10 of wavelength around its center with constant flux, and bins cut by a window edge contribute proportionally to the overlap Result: 115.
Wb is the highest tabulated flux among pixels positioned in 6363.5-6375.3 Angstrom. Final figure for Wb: 113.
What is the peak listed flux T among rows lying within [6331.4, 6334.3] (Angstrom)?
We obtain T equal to 143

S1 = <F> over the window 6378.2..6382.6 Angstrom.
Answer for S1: 112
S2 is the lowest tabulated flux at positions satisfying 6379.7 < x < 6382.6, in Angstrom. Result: 109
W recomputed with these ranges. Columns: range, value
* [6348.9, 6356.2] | 119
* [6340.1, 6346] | 125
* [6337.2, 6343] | 130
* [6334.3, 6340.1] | 135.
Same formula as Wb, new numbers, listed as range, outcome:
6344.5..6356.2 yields 121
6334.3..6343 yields 138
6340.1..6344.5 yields 128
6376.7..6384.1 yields 115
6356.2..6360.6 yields 116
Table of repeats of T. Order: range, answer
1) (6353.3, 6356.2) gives 118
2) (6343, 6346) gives 124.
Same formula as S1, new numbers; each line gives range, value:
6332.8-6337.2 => 138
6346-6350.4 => 119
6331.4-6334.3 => 141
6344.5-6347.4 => 120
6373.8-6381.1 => 114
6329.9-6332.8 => 143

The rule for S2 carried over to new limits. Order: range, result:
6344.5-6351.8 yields 118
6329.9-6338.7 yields 134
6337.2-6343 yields 126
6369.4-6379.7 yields 106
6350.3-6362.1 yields 115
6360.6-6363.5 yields 113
